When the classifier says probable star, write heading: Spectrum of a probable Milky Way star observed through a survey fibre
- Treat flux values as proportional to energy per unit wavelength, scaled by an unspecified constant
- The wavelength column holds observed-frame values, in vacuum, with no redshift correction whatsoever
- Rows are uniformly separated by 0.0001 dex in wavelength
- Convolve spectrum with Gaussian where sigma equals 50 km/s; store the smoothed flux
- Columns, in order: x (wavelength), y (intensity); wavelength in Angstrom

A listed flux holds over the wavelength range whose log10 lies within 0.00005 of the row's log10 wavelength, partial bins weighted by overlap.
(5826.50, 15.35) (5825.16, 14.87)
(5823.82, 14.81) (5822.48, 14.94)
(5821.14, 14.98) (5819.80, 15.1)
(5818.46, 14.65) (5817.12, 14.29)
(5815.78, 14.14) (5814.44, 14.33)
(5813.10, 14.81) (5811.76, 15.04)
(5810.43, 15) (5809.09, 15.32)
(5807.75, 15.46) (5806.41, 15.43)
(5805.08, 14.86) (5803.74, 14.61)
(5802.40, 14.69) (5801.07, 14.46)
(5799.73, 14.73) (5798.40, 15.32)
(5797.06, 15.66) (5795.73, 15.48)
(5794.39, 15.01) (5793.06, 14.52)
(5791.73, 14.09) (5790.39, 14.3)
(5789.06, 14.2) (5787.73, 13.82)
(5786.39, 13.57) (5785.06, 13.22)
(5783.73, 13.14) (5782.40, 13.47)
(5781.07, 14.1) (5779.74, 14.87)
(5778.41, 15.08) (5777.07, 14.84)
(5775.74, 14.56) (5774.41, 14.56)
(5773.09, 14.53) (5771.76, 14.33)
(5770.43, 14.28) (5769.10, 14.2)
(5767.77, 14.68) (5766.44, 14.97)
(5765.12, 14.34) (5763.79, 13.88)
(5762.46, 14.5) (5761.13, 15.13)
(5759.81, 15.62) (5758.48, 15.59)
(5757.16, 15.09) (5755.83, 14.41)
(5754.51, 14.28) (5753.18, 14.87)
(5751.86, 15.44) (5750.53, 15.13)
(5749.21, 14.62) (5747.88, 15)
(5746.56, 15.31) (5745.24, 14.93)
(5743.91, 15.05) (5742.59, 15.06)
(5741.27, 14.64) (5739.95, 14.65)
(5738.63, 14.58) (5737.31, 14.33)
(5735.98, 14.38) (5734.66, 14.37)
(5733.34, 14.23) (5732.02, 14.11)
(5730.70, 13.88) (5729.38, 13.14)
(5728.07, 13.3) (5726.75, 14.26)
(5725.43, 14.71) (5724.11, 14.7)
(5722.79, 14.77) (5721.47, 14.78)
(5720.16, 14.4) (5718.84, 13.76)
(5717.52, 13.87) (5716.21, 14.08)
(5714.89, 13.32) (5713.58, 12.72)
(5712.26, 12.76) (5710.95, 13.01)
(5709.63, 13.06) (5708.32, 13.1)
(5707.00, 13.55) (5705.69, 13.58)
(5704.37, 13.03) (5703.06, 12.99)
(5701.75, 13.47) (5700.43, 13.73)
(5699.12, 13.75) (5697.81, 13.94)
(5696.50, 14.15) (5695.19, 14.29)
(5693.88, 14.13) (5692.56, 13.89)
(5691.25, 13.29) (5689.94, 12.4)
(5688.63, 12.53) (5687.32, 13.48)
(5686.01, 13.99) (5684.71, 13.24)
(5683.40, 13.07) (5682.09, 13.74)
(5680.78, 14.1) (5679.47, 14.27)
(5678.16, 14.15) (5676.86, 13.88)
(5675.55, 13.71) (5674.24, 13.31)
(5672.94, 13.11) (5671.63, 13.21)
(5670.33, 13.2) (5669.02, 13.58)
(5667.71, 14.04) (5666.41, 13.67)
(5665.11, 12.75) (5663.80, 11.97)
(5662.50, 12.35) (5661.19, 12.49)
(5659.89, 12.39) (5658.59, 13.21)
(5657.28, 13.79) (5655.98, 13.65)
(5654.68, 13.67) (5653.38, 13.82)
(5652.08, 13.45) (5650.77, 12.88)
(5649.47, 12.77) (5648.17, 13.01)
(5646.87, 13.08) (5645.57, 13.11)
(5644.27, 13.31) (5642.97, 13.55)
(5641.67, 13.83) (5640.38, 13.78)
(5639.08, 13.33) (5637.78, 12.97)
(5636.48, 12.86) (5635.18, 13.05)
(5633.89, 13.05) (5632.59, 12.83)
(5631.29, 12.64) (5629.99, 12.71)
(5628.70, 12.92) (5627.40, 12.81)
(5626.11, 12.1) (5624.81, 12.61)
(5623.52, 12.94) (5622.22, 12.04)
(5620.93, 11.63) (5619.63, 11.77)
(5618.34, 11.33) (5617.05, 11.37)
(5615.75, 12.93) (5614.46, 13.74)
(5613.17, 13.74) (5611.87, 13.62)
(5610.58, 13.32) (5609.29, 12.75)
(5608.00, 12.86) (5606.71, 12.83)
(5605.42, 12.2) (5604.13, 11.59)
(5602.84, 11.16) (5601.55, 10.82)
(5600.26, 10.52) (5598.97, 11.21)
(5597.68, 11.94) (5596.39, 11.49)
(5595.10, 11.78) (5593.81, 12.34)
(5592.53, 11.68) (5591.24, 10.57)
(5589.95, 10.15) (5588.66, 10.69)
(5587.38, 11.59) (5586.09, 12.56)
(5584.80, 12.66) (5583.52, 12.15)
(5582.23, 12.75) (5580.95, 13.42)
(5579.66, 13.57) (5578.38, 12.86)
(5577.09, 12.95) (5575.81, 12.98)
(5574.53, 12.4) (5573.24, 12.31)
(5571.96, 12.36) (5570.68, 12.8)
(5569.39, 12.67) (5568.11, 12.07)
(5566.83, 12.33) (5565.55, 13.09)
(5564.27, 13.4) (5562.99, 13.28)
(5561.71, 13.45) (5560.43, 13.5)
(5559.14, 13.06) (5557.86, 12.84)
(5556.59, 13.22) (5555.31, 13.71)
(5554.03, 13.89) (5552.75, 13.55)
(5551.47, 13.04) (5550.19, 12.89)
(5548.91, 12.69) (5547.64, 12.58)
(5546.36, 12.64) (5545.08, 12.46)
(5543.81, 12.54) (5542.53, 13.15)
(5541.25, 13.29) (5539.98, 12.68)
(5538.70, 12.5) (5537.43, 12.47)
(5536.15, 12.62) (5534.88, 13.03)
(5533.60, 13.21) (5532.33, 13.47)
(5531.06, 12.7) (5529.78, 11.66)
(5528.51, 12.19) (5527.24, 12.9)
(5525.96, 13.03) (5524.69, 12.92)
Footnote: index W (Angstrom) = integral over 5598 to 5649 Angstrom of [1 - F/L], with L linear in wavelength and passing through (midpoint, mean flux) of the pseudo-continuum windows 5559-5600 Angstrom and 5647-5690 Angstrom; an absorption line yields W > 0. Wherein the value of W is 0.9 Angstrom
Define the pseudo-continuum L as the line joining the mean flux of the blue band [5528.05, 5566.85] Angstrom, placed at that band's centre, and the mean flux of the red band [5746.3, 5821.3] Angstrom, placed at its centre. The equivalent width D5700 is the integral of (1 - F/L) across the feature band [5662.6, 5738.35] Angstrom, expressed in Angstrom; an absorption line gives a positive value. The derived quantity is 2.2 Angstrom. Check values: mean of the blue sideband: 13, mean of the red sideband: 14.7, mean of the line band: 13.6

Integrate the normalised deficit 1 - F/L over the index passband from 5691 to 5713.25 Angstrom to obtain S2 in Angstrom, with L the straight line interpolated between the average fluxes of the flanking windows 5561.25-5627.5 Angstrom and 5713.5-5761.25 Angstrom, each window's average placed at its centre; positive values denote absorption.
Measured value 0.74 Angstrom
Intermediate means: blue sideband 12.3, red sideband 14.5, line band 13.5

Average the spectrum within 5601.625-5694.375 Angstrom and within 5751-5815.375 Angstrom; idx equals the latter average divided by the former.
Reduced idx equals 1.1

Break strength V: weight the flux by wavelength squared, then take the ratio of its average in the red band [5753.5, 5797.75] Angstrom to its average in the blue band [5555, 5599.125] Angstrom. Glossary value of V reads 1.25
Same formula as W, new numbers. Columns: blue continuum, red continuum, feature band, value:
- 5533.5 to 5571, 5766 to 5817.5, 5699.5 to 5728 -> 0.7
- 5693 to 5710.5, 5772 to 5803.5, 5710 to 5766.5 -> -1.8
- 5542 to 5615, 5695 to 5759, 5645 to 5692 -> 0.8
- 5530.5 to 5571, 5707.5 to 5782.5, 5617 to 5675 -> 3.0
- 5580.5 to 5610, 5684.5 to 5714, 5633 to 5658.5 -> -1.5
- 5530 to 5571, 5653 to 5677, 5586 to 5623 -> 3.3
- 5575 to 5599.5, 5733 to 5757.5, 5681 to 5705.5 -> 0.6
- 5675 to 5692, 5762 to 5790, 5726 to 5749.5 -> -0.8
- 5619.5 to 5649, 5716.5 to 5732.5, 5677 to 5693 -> 0.1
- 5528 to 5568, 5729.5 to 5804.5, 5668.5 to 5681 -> 0.2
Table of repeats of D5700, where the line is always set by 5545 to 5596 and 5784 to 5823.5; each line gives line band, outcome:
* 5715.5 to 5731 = -0.2 Angstrom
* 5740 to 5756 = -0.8 Angstrom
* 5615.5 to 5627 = 0.9 Angstrom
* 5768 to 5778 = -0.1 Angstrom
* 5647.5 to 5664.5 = 0.4 Angstrom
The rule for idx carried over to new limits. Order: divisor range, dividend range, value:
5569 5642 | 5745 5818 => 1.18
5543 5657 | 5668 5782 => 1.11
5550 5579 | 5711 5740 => 1.08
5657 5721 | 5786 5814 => 1.10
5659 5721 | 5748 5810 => 1.09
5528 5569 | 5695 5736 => 1.07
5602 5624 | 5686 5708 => 1.09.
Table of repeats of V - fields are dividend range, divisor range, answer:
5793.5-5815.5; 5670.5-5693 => 1.16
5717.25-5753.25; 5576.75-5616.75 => 1.25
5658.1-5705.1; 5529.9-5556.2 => 1.09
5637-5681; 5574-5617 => 1.12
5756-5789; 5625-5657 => 1.15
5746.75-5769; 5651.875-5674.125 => 1.16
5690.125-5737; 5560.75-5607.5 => 1.18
